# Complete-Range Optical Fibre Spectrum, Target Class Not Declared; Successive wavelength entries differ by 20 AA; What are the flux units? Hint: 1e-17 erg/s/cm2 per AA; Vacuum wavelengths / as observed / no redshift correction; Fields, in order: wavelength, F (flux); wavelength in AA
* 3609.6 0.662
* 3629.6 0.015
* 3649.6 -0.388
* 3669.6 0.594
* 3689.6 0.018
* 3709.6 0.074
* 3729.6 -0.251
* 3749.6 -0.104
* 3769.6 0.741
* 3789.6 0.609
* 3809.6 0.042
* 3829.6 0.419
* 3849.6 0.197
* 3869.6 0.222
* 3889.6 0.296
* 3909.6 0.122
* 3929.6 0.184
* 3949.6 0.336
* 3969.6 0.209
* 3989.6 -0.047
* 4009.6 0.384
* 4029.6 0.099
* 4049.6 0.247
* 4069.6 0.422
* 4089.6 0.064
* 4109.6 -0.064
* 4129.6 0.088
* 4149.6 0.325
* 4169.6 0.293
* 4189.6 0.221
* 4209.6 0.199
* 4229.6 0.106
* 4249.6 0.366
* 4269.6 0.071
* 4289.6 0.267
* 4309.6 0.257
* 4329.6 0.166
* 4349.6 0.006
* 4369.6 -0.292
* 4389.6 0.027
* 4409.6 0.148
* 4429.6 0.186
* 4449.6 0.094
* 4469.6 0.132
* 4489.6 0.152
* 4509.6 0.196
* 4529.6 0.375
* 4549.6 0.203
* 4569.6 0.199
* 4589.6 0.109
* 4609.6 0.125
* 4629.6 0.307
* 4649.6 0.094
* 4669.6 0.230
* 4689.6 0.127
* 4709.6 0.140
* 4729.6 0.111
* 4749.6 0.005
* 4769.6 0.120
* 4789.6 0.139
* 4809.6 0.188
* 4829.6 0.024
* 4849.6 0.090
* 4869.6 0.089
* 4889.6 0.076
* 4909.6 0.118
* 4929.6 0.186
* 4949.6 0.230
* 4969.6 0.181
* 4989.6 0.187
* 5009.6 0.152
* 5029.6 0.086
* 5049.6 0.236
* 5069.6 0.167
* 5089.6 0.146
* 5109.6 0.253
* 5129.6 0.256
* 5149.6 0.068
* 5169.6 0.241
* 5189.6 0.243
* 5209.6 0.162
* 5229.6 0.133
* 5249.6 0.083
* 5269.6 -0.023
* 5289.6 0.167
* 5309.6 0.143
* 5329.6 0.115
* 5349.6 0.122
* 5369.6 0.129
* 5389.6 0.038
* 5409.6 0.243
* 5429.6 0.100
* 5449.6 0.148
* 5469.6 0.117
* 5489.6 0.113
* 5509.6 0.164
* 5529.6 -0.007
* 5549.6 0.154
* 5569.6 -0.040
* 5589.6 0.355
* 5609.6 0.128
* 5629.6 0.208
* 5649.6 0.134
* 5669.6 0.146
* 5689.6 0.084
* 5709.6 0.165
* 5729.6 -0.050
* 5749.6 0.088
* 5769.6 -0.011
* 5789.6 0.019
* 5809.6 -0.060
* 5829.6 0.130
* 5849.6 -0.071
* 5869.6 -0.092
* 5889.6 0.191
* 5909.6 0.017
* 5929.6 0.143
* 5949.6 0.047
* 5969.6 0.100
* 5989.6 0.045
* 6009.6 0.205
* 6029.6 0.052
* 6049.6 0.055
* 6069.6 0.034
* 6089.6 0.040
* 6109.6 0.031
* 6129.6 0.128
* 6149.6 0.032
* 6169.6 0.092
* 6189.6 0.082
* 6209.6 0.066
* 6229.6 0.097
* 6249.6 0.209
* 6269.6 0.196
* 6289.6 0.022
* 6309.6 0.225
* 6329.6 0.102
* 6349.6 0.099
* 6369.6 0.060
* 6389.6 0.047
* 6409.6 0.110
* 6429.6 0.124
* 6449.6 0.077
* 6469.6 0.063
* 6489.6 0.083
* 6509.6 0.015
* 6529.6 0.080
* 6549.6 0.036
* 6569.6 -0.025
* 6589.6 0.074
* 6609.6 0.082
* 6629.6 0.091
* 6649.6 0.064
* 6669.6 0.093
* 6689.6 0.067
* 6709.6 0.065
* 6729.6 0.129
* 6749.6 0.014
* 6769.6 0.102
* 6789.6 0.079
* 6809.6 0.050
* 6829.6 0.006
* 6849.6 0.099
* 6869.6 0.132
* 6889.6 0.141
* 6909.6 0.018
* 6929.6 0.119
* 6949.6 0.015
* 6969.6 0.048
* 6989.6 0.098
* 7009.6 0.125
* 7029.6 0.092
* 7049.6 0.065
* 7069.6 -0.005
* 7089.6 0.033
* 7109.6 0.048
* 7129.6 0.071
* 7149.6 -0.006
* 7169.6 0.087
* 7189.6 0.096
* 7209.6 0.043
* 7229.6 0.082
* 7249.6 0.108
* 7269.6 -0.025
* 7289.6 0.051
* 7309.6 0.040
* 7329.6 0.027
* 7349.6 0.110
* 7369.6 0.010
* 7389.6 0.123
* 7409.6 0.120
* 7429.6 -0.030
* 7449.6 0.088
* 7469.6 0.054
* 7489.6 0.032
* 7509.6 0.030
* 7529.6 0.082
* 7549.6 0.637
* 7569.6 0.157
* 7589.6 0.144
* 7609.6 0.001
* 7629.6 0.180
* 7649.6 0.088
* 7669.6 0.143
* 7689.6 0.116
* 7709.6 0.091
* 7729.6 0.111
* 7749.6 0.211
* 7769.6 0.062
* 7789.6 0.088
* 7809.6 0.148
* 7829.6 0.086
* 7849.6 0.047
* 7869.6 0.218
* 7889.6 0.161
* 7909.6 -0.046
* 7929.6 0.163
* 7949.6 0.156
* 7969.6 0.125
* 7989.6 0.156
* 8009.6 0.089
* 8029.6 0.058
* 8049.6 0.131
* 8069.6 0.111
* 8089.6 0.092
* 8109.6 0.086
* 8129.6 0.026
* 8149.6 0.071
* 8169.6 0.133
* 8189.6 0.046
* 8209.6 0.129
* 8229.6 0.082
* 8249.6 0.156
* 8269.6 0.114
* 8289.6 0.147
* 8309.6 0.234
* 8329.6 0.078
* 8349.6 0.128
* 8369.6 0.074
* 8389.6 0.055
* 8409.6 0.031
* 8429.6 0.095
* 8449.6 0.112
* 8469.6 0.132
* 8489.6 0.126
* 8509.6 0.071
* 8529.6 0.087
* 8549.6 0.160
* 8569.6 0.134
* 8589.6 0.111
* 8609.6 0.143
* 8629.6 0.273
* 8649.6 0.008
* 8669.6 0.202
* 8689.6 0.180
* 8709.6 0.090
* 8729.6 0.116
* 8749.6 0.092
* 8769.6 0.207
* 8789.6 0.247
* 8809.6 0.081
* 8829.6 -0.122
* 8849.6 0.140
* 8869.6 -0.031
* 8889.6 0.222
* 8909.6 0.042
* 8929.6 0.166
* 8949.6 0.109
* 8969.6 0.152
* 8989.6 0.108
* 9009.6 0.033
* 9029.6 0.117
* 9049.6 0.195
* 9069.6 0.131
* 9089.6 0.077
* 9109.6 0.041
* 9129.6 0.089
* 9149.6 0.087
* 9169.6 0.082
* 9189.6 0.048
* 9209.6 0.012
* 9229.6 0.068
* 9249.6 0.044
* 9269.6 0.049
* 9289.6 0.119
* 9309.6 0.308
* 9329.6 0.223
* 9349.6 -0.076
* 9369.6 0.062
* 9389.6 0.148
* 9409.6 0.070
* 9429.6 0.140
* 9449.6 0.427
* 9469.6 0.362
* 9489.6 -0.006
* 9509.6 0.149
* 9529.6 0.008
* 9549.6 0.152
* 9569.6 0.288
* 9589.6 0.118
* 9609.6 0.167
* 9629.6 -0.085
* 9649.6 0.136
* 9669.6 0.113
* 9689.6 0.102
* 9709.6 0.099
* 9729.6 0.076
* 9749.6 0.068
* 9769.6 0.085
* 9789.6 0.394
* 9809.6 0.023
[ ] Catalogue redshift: 1.03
